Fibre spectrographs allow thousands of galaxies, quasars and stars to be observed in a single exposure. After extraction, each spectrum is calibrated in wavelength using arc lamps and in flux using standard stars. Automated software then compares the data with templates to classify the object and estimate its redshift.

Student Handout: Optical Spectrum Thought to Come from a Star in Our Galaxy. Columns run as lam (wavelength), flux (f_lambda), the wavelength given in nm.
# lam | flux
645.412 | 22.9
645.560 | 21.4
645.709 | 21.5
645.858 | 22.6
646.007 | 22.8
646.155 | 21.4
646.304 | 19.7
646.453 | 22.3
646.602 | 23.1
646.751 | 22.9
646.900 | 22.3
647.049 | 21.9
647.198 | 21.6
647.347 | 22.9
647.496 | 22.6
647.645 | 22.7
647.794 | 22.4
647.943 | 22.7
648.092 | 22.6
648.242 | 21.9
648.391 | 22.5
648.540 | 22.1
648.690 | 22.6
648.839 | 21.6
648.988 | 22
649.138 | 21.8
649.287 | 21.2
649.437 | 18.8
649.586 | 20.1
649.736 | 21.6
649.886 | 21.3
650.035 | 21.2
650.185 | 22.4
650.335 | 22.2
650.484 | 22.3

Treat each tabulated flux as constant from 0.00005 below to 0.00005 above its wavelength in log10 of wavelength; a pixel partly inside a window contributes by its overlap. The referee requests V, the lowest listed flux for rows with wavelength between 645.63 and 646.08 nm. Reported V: 21.5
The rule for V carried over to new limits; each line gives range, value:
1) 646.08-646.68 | 19.7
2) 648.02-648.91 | 21.6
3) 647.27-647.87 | 22.4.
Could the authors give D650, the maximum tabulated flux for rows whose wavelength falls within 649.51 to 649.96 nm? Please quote 21.6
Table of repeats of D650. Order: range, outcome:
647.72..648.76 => 22.7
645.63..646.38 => 22.8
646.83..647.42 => 22.9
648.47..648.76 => 22.6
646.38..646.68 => 23.1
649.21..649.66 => 21.2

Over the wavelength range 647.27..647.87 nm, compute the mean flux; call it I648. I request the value 22.7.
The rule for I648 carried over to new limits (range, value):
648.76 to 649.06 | 21.9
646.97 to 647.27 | 21.8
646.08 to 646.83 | 21.9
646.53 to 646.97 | 22.8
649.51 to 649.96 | 21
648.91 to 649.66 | 20.8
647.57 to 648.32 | 22.5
